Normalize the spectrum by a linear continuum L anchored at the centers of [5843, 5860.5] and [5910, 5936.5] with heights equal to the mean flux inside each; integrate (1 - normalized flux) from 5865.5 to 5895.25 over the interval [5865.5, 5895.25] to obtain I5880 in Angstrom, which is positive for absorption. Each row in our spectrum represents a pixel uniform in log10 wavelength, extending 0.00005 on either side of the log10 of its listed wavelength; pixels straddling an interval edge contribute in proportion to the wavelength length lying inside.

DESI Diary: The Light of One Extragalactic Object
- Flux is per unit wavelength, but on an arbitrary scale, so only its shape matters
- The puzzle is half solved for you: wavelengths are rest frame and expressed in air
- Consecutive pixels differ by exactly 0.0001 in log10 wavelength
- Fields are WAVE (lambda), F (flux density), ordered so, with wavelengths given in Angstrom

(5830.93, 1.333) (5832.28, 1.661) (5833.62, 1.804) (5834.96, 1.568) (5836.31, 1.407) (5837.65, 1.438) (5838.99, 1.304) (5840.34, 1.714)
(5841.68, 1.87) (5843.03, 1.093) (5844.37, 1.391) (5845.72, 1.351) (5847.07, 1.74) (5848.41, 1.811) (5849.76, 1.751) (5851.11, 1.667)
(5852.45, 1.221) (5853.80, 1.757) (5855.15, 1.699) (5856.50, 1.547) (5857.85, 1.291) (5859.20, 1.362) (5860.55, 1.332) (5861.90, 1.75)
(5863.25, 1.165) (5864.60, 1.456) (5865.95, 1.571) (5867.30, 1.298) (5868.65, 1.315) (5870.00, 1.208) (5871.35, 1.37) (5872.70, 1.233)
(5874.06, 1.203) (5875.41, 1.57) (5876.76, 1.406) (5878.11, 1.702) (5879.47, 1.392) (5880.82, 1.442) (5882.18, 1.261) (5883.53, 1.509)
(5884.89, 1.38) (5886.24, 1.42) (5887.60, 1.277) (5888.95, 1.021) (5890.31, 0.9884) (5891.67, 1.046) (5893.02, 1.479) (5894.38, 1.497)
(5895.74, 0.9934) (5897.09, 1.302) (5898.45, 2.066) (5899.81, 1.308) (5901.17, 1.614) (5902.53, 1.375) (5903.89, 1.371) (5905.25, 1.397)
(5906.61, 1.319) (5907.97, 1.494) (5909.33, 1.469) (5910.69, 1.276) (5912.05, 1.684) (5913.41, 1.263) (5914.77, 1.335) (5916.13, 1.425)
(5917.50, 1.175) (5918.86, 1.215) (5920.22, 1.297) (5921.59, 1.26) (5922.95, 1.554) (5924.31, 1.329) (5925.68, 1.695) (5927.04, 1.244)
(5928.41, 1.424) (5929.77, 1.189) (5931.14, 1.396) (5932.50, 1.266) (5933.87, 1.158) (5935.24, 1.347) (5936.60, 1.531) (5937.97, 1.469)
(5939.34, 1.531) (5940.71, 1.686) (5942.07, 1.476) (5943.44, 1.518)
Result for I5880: 2.3 Angstrom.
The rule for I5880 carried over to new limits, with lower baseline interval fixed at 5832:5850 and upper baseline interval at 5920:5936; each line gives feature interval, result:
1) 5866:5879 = 0.92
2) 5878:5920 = 1.56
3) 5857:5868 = 0.74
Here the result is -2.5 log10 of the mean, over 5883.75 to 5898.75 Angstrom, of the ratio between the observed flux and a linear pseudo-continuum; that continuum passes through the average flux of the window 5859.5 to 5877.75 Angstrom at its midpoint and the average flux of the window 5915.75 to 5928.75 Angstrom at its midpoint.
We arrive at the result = 0.06 mag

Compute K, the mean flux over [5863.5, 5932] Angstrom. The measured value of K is 1.37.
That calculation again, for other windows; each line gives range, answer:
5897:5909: 1.48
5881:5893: 1.26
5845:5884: 1.46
